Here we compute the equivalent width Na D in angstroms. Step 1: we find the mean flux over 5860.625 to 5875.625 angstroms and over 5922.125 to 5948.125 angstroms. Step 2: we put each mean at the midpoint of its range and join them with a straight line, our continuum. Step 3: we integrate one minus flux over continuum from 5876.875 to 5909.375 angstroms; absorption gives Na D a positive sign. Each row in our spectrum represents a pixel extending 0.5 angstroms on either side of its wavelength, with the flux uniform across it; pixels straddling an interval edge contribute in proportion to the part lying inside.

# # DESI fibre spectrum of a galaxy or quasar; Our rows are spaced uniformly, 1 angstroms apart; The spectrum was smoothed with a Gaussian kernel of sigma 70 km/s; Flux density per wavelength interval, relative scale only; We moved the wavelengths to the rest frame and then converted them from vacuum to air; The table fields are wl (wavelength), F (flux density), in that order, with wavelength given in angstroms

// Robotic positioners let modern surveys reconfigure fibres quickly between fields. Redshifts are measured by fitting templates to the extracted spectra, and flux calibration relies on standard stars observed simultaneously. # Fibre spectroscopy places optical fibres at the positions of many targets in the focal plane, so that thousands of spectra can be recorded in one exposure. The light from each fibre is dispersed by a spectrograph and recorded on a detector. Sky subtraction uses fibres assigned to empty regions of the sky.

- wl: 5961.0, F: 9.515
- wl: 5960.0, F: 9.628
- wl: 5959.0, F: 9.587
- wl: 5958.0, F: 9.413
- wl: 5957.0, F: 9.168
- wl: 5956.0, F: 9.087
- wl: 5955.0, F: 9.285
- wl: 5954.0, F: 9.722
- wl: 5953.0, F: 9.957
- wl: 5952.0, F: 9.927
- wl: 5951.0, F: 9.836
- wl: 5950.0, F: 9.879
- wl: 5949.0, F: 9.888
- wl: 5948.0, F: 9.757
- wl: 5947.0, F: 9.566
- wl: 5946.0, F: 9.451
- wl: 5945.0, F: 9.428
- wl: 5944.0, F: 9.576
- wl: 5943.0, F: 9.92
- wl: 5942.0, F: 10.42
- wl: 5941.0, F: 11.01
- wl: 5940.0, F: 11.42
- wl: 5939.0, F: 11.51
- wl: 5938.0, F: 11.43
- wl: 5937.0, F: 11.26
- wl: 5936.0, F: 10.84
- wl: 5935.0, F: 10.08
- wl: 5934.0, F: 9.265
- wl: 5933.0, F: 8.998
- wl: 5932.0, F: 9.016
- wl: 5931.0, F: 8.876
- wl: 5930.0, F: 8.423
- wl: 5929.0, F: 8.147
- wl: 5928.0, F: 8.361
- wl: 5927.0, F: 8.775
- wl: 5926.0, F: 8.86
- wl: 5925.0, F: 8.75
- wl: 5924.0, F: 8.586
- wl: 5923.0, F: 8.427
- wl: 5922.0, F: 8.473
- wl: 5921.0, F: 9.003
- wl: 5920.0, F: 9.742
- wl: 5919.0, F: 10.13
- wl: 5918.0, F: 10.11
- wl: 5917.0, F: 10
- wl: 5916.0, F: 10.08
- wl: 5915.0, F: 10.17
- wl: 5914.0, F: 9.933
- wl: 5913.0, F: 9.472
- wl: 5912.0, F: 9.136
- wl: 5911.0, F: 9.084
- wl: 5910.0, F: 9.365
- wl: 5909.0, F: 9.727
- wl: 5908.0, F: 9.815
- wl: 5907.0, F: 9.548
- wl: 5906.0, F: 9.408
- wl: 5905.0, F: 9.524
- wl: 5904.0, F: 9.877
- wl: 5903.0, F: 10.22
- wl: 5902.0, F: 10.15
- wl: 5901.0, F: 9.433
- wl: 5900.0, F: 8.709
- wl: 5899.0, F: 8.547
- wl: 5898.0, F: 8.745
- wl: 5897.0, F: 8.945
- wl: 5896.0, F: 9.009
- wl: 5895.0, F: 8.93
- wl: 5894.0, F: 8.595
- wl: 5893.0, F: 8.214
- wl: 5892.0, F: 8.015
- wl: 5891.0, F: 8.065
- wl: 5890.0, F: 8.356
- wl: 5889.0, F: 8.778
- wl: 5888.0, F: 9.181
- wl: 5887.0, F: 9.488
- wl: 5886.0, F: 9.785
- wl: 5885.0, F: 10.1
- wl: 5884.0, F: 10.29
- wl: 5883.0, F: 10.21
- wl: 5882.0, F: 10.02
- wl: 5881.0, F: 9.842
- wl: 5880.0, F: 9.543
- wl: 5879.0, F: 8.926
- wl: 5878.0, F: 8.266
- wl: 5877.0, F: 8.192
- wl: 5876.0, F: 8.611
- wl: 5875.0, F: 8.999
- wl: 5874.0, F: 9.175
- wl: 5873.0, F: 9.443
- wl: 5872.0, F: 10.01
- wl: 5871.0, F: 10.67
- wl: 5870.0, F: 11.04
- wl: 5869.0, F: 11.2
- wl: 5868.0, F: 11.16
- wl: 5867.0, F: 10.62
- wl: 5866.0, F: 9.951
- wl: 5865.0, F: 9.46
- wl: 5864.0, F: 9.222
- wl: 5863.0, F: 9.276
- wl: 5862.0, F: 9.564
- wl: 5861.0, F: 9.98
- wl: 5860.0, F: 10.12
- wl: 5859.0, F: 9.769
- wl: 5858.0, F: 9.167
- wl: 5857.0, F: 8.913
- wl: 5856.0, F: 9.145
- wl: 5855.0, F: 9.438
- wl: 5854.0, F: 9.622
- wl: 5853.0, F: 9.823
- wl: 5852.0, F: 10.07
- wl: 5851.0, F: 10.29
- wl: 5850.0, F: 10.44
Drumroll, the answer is 2.0 angstroms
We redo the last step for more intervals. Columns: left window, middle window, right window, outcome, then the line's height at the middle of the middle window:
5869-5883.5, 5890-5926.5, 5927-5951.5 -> 1.7 angstroms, 9.69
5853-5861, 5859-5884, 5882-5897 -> -1.1 angstroms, 9.33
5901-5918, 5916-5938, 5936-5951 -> 1.6 angstroms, 10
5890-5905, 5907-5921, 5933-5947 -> -0.3 angstroms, 9.5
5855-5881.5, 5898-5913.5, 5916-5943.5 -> 0.3 angstroms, 9.63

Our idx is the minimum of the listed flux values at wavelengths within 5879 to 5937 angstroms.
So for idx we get 8.015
